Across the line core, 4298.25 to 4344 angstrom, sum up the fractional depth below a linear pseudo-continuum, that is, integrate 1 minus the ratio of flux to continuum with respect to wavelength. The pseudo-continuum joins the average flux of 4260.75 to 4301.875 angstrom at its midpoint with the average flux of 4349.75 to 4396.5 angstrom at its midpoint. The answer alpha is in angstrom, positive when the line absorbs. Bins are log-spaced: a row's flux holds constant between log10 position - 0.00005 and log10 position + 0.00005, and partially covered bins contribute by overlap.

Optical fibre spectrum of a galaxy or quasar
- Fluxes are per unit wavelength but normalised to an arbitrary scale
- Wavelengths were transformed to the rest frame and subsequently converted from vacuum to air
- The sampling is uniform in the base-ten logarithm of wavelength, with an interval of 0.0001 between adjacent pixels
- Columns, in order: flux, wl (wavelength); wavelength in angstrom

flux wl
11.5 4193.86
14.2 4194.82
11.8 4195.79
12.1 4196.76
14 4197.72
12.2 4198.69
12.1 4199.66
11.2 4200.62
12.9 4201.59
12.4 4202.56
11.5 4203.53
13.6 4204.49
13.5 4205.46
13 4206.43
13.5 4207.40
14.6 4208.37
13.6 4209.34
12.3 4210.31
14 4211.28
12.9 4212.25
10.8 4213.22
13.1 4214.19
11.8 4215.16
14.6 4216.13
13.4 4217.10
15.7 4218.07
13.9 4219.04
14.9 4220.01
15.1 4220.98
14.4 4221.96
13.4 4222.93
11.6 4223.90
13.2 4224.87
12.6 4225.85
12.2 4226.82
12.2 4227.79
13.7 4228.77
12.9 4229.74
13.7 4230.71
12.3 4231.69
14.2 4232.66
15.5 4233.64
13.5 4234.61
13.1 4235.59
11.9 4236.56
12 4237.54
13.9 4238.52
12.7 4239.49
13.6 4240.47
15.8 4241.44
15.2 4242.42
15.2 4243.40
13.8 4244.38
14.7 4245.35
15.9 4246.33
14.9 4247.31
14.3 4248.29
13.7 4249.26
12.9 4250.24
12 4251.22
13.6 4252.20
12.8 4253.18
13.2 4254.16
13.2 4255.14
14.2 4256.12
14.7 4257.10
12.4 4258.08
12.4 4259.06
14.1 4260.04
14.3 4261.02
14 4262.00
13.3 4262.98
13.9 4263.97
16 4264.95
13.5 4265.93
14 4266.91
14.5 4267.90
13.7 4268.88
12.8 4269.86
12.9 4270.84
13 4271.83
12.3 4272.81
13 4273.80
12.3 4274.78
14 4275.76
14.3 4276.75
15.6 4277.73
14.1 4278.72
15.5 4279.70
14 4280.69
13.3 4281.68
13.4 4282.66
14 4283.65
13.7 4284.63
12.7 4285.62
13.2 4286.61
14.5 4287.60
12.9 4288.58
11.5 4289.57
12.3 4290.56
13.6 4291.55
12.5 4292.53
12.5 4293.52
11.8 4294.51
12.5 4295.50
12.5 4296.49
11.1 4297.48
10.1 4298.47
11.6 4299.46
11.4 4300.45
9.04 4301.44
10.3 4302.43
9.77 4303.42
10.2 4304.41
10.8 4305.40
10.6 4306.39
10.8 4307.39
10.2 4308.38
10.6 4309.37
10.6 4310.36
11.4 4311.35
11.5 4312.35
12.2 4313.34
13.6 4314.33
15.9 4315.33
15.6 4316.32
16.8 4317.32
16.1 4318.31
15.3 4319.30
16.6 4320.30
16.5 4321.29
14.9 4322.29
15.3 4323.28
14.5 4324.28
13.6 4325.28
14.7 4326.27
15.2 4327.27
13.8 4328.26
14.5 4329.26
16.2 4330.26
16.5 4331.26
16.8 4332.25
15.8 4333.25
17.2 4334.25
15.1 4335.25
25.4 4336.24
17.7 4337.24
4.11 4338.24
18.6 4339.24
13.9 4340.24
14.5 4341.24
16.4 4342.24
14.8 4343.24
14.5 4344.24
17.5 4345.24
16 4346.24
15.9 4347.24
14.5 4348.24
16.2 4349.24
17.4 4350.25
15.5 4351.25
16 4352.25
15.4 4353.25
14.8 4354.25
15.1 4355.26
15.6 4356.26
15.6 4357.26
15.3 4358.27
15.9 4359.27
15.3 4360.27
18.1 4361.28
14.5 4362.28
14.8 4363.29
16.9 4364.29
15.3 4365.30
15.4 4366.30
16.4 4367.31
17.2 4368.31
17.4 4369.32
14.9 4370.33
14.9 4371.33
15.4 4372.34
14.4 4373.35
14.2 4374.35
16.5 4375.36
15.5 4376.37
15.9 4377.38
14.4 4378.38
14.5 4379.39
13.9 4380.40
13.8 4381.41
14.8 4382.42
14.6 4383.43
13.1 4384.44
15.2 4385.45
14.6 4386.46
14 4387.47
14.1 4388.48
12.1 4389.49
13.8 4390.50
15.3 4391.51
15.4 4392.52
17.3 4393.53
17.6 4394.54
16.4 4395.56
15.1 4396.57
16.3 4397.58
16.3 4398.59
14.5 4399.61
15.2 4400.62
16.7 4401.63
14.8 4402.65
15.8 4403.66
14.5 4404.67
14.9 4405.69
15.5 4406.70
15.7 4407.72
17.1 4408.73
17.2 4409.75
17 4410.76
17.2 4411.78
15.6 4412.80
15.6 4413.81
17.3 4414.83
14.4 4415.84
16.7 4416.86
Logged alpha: 0.7 angstrom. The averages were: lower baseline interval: 13.1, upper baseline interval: 15.3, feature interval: 13.9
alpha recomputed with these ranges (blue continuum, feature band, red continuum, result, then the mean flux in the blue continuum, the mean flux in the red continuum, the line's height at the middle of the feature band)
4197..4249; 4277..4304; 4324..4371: 3.81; 13.5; 15.7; 14.7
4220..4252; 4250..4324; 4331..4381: 7.11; 13.6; 15.7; 14.5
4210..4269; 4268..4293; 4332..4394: 1.40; 13.6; 15.4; 14.2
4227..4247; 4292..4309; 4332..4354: 4.49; 13.8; 15.9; 15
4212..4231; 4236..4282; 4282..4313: -4.57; 13.3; 11.7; 12.5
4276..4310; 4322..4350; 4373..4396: -4.26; 12.3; 14.8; 13.5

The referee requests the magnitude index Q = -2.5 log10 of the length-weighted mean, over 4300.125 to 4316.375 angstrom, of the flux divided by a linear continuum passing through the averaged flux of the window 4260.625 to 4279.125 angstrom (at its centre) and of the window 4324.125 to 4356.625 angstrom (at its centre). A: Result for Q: 0.287 mag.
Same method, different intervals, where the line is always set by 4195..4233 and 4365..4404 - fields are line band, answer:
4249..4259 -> 0.03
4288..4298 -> 0.14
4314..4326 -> -0.07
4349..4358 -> -0.06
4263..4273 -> 0.01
